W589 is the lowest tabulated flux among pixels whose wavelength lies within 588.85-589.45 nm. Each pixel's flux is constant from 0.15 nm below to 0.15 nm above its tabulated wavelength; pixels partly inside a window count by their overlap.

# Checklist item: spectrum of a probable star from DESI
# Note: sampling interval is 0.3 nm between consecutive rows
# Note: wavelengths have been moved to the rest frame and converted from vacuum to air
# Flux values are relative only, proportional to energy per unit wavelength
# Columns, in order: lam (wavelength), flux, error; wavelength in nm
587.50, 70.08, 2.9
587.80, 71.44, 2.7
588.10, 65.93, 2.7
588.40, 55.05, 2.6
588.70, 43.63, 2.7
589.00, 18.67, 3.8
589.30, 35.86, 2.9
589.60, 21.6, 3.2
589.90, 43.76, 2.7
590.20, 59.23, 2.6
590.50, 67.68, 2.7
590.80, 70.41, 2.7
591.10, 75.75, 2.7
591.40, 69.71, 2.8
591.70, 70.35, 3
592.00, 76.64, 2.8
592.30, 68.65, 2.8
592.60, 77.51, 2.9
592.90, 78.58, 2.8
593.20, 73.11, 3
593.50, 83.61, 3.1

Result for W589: 18.67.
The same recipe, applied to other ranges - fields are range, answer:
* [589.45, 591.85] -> 21.6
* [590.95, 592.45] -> 68.65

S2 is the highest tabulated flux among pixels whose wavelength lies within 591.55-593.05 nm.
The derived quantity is 78.58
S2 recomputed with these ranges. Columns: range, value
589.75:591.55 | 75.75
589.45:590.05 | 43.76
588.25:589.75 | 55.05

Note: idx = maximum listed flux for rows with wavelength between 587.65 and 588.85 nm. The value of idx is 71.44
